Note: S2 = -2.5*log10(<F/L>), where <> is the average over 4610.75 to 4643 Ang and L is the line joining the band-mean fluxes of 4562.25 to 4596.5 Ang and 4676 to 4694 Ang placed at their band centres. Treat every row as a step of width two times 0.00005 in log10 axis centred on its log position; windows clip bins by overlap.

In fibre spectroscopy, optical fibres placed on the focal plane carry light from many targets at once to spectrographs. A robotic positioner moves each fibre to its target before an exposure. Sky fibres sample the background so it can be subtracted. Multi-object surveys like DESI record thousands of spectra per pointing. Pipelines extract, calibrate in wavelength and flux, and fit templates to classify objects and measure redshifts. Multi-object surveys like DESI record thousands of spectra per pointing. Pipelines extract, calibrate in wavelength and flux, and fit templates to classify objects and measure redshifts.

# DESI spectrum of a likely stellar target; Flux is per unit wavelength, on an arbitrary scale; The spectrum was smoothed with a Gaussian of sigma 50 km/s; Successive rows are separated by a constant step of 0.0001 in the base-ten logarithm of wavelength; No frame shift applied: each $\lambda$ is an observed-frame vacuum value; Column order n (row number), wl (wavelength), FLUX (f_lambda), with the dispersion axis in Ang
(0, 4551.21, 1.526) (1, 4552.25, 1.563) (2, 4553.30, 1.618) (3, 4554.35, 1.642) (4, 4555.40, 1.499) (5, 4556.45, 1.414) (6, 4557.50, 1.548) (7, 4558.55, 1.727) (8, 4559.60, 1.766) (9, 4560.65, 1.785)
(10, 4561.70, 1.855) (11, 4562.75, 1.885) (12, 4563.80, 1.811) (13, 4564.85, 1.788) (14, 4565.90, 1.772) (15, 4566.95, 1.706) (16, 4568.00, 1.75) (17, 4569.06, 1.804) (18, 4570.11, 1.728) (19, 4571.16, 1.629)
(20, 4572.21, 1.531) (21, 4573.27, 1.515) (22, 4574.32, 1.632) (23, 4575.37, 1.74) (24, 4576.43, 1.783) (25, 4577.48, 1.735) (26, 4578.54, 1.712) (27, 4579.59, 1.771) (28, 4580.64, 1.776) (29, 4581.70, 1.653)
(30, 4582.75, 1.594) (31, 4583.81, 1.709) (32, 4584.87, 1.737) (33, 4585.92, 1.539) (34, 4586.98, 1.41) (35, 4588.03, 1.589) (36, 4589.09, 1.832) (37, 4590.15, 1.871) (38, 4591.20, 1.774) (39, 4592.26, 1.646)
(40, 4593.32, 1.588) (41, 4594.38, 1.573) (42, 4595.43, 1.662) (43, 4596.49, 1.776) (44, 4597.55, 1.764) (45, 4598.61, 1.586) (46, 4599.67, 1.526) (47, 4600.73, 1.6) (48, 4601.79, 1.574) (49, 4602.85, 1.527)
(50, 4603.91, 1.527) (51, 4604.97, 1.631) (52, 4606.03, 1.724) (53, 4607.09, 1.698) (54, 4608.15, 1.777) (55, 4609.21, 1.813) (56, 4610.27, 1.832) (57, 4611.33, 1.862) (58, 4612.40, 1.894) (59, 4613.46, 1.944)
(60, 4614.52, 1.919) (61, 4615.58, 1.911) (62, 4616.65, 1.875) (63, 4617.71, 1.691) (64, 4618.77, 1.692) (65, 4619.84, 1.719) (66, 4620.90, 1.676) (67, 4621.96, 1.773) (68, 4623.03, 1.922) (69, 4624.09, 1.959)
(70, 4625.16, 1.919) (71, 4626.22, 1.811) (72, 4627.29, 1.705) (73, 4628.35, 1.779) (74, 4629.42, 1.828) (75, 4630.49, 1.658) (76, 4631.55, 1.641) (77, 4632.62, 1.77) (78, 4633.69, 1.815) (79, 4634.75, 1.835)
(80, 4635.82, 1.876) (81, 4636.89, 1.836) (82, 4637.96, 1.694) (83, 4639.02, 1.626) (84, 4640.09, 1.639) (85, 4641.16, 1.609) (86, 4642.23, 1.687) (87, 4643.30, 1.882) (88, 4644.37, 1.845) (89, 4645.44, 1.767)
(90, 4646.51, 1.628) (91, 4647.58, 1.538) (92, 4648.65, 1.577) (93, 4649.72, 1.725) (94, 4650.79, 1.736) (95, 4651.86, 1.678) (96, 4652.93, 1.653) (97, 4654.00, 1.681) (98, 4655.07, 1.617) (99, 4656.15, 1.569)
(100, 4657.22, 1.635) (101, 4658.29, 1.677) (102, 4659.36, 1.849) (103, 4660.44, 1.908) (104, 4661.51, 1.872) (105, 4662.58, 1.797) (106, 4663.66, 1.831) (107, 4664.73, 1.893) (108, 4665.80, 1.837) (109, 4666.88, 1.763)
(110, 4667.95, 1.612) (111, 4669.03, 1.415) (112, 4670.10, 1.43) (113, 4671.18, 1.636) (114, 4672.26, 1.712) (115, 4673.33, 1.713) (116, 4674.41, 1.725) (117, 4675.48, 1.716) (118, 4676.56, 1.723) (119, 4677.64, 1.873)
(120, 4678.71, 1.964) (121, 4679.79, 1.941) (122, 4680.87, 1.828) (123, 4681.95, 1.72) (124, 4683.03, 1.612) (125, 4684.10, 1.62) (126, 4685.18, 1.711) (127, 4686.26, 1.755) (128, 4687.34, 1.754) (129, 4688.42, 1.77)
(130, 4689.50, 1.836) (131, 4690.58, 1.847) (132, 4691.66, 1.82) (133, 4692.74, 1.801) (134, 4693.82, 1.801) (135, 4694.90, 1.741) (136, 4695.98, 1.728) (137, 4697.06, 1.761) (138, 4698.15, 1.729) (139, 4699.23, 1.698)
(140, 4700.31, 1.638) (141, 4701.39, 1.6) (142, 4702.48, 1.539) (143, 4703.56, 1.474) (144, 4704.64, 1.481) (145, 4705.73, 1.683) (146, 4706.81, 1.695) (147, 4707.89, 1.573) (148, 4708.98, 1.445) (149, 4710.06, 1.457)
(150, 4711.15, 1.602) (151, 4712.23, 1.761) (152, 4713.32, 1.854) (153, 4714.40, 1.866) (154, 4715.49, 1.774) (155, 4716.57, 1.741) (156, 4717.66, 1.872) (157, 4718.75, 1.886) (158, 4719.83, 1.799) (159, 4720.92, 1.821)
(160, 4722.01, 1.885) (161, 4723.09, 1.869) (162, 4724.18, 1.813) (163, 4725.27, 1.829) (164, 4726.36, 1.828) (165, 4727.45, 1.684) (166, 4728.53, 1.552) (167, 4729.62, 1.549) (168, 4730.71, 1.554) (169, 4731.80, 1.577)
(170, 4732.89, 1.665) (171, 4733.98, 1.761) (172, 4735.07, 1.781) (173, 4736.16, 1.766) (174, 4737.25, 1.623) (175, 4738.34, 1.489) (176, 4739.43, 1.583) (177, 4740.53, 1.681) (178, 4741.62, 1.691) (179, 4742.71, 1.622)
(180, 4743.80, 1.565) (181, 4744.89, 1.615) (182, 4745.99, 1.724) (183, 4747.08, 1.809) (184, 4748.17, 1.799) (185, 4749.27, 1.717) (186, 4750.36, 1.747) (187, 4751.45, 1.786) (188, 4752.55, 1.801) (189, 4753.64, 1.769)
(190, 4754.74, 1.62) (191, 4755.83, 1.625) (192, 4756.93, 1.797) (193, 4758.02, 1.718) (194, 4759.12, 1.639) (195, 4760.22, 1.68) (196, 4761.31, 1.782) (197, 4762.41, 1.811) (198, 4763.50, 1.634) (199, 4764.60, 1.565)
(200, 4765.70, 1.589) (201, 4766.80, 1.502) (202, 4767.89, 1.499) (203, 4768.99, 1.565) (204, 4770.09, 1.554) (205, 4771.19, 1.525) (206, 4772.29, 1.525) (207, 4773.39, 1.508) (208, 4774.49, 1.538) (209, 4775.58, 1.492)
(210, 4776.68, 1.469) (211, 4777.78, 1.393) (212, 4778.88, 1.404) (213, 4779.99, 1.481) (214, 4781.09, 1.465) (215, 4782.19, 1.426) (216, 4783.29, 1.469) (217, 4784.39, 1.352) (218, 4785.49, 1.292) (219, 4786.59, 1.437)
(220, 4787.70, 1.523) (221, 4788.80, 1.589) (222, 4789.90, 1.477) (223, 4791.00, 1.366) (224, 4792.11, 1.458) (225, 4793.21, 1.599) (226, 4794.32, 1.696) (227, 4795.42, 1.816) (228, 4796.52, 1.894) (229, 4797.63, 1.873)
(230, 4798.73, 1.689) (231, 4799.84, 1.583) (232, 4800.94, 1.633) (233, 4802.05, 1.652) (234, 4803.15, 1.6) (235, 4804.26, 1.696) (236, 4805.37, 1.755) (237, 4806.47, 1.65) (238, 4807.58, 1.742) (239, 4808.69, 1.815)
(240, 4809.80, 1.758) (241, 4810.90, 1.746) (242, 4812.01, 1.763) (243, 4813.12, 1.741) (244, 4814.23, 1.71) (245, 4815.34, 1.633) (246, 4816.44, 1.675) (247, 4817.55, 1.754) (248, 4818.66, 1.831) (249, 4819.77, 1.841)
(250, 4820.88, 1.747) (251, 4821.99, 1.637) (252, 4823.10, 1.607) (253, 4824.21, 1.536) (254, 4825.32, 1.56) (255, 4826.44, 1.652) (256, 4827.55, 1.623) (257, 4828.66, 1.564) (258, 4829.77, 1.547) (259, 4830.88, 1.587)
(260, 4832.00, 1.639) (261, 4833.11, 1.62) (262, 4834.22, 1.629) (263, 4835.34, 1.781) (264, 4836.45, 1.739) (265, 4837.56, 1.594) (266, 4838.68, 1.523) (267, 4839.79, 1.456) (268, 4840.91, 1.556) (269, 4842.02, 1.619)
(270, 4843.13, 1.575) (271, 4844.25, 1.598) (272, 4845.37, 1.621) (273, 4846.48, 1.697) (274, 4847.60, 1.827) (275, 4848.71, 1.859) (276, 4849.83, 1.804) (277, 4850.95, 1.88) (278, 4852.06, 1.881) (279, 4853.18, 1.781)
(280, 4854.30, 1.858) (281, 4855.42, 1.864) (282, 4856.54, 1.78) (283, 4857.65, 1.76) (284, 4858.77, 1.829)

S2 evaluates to -0.03 mag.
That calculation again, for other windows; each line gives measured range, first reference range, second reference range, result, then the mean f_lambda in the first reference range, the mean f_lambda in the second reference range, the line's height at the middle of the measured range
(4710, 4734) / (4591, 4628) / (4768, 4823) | -0.05 mag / 1.74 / 1.61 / 1.66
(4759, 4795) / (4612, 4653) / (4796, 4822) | 0.14 mag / 1.76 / 1.73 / 1.73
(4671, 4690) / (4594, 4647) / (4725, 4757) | -0.03 mag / 1.75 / 1.68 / 1.72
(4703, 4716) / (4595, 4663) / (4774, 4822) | 0.03 mag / 1.74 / 1.62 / 1.68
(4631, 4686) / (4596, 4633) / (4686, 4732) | 0.01 mag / 1.75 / 1.72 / 1.73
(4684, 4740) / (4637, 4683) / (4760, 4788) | -0.05 mag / 1.72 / 1.52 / 1.63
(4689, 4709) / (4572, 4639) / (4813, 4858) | 0.02 mag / 1.73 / 1.69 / 1.71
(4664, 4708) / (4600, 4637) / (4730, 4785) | -0.01 mag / 1.77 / 1.61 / 1.69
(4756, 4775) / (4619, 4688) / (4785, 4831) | 0.04 mag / 1.74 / 1.65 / 1.68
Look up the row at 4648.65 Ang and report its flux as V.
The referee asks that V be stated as 1.577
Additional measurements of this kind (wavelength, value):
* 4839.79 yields 1.456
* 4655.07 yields 1.617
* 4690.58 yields 1.847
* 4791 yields 1.366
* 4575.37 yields 1.74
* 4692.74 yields 1.801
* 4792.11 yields 1.458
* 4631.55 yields 1.641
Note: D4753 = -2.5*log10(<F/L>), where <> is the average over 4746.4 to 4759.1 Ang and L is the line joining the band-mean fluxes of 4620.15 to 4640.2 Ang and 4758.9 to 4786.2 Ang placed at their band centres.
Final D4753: -0.12 mag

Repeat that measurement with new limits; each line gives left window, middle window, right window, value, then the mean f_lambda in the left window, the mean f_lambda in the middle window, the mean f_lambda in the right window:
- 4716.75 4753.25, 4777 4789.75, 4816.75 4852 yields 0.18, 1.72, 1.44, 1.66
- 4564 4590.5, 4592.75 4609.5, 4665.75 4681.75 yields 0.04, 1.69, 1.64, 1.72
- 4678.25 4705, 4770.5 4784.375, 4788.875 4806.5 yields 0.14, 1.73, 1.47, 1.65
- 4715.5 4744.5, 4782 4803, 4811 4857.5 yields 0.08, 1.71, 1.57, 1.69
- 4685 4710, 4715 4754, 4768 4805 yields -0.06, 1.69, 1.72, 1.55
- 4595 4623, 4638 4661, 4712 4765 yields 0.02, 1.73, 1.69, 1.72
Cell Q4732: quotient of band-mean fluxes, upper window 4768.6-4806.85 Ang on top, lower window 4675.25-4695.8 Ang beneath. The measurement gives 0.87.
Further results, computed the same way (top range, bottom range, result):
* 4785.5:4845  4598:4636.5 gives 0.94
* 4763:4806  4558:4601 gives 0.91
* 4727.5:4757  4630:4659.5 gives 0.98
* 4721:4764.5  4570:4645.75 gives 0.99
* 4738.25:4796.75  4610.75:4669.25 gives 0.91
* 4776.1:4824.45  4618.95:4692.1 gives 0.93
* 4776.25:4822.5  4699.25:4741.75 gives 0.96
